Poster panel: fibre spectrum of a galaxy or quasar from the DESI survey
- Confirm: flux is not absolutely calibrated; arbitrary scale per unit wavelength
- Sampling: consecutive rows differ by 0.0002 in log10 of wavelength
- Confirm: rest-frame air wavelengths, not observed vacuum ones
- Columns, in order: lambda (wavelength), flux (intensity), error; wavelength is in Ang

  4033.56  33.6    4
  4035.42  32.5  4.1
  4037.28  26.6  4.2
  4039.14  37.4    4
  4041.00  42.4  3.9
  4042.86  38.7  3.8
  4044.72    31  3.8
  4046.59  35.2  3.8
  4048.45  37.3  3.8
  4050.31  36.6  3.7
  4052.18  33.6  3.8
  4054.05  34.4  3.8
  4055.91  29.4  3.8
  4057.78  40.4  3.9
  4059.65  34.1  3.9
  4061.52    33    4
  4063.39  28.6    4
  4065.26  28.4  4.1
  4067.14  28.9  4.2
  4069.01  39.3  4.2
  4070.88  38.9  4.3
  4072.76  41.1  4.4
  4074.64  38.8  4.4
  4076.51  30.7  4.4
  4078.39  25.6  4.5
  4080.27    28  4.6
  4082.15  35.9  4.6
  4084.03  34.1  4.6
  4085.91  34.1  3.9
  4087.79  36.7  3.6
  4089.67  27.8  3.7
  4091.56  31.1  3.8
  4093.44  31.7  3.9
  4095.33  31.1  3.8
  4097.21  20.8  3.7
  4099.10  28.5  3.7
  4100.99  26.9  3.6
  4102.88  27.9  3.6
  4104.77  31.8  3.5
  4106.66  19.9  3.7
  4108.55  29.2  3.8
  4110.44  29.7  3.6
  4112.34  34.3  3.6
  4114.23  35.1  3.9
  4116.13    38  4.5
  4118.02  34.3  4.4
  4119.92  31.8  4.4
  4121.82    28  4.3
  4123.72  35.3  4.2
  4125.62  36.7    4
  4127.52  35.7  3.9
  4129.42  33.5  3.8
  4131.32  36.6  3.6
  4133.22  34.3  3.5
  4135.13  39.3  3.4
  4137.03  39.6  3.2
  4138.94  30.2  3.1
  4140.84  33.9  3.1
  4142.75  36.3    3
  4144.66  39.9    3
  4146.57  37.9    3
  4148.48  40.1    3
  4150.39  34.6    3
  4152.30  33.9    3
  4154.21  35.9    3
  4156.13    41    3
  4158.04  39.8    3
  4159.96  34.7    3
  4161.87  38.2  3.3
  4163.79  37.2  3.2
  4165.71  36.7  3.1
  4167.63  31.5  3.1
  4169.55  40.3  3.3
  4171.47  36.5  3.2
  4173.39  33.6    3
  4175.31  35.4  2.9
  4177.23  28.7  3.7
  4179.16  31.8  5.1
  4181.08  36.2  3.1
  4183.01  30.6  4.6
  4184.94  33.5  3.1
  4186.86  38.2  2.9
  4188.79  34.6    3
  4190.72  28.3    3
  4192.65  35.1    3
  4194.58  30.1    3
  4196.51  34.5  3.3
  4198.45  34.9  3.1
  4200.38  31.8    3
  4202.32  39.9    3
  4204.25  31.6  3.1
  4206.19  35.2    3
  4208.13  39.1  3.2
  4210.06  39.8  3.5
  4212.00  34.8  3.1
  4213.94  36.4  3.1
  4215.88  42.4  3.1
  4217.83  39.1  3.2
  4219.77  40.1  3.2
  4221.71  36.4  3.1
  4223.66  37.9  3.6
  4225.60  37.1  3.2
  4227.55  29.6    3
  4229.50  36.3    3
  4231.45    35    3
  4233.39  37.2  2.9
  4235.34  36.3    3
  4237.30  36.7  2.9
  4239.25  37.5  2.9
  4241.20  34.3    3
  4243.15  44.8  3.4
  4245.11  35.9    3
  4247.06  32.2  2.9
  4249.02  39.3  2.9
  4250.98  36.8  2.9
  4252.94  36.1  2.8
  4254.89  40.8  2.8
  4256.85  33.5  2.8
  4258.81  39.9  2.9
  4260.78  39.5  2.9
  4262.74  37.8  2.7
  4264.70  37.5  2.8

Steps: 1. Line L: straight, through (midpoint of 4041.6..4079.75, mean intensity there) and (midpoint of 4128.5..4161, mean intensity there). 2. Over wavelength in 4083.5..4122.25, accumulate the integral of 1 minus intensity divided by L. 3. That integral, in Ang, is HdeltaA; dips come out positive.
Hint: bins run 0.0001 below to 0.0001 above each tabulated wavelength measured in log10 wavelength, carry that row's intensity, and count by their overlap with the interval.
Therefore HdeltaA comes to 5.2 Ang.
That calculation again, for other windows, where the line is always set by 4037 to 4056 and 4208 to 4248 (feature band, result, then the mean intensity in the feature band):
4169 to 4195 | 2.0 Ang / 33.8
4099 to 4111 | 2.8 Ang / 27.6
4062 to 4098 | 3.4 Ang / 32.2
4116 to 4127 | 0.7 Ang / 33.8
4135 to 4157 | -0.3 Ang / 36.8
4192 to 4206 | 1.0 Ang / 34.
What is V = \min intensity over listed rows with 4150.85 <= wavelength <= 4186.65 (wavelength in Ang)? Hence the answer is 28.7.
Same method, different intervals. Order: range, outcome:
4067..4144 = 19.9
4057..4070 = 28.4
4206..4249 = 29.6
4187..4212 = 28.3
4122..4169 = 30.2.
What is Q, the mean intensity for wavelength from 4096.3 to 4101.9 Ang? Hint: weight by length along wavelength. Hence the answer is 25.4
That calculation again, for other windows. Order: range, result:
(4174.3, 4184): 32.5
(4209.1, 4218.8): 38.5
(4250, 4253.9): 36.4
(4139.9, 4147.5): 37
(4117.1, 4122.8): 31.3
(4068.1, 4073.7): 39.8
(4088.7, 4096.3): 30.4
